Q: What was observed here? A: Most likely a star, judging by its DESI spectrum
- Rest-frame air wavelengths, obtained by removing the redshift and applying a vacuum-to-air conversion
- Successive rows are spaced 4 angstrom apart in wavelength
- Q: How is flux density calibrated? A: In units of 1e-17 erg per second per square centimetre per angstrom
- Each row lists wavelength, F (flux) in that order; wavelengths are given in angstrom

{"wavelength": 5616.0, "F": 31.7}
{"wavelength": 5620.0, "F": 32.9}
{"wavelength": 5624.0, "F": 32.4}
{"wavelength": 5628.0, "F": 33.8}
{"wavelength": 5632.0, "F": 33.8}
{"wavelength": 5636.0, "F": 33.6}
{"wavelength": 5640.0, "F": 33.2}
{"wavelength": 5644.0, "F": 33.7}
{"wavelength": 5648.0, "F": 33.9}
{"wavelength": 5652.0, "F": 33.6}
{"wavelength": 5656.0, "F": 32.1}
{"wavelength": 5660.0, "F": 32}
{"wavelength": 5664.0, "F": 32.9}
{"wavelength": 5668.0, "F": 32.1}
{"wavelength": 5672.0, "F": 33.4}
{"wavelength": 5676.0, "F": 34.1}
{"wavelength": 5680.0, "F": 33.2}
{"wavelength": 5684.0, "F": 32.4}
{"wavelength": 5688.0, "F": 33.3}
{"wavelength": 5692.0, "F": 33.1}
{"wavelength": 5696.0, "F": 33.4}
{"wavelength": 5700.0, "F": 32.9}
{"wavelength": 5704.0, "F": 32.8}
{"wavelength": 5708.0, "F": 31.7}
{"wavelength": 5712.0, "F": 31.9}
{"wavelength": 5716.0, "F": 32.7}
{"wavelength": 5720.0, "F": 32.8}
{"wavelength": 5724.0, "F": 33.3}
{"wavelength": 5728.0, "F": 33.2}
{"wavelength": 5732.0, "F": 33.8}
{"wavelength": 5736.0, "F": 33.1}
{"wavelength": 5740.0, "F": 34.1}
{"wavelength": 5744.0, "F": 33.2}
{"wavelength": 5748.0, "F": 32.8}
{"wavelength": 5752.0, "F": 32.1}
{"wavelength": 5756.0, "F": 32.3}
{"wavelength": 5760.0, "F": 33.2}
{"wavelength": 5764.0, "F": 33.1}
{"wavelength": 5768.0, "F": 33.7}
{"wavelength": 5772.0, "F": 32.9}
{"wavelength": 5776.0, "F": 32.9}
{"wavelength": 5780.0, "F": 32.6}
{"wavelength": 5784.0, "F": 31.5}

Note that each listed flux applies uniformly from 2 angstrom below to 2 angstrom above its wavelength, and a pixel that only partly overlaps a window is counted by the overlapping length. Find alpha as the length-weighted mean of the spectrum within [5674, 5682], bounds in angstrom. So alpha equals 33.7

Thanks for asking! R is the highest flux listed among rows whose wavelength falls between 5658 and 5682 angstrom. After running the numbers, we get 34.1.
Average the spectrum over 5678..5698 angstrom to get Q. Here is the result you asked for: 33.1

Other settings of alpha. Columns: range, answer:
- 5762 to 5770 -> 33.4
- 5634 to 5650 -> 33.6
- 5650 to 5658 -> 32.9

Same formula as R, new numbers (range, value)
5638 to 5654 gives 33.9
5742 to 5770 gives 33.7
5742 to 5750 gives 33.2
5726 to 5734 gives 33.8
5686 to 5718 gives 33.4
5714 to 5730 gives 33.3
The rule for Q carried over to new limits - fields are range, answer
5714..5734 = 33.2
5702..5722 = 32.4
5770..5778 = 32.9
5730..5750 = 33.4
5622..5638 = 33.4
